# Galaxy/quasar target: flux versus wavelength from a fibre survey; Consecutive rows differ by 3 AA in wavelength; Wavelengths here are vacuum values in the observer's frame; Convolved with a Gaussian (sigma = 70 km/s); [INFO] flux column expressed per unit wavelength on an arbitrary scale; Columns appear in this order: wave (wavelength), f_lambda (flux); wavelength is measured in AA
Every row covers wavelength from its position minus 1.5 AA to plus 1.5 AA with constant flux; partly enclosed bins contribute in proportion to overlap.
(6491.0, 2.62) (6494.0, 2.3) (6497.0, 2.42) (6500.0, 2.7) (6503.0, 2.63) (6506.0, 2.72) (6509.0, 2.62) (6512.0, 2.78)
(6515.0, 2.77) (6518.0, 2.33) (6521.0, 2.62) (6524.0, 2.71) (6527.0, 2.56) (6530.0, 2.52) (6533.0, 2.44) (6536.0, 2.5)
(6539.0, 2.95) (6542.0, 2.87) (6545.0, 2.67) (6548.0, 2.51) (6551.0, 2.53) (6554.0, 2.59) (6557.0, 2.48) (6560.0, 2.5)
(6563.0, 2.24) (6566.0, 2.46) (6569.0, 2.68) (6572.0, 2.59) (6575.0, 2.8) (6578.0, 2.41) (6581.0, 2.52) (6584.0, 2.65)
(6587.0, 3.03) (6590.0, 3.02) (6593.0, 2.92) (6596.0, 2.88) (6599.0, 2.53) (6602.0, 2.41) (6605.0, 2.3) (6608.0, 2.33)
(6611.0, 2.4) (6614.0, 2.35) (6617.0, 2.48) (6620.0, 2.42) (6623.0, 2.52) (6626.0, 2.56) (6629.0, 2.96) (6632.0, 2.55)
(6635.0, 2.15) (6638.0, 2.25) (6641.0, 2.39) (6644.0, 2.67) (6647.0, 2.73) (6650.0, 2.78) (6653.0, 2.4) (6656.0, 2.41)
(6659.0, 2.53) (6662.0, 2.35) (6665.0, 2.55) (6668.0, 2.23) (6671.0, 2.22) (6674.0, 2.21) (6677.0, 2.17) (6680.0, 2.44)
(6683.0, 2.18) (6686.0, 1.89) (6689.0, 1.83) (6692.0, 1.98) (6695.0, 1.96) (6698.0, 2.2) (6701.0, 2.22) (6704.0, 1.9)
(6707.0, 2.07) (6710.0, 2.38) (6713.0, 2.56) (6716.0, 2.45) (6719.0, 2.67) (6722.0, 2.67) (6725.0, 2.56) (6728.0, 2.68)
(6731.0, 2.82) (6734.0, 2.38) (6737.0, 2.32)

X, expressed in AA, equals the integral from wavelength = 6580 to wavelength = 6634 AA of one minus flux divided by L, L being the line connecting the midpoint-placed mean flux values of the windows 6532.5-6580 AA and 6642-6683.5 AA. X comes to -2.0 AA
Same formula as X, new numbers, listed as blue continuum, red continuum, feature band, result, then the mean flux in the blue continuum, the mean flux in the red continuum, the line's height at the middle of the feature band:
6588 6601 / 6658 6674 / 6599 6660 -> 2.57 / 2.83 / 2.36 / 2.6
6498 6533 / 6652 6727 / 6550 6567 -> 0.49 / 2.62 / 2.28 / 2.54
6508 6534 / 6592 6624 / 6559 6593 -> -1.47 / 2.6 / 2.5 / 2.53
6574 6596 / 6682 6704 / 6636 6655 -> -1.39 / 2.77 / 2.02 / 2.35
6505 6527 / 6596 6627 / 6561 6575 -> 0.06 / 2.64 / 2.45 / 2.54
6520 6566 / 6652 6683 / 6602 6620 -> 0.50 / 2.58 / 2.34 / 2.45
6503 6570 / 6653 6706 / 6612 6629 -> -1.07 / 2.59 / 2.2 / 2.36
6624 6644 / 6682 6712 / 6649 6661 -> -0.82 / 2.49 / 2.07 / 2.35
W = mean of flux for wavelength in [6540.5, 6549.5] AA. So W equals 2.68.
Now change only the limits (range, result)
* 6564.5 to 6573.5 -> 2.58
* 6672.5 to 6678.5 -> 2.19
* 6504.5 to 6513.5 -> 2.71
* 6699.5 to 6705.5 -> 2.06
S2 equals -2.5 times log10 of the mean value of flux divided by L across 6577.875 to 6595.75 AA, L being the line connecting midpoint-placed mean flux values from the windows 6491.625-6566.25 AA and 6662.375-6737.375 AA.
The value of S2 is -0.13 mag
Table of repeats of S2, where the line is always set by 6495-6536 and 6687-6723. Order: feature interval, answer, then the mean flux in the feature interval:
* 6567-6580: -0.05 mag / 2.61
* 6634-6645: 0.00 mag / 2.36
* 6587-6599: -0.19 mag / 2.9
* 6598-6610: 0.02 mag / 2.39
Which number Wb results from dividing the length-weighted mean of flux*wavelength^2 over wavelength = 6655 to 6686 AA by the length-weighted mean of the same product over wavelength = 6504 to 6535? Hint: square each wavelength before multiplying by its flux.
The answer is 0.93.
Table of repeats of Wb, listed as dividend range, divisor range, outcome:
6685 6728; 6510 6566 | 0.92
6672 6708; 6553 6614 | 0.84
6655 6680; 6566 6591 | 0.89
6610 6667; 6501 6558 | 0.98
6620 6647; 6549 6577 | 1.01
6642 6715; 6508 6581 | 0.92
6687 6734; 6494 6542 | 0.94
